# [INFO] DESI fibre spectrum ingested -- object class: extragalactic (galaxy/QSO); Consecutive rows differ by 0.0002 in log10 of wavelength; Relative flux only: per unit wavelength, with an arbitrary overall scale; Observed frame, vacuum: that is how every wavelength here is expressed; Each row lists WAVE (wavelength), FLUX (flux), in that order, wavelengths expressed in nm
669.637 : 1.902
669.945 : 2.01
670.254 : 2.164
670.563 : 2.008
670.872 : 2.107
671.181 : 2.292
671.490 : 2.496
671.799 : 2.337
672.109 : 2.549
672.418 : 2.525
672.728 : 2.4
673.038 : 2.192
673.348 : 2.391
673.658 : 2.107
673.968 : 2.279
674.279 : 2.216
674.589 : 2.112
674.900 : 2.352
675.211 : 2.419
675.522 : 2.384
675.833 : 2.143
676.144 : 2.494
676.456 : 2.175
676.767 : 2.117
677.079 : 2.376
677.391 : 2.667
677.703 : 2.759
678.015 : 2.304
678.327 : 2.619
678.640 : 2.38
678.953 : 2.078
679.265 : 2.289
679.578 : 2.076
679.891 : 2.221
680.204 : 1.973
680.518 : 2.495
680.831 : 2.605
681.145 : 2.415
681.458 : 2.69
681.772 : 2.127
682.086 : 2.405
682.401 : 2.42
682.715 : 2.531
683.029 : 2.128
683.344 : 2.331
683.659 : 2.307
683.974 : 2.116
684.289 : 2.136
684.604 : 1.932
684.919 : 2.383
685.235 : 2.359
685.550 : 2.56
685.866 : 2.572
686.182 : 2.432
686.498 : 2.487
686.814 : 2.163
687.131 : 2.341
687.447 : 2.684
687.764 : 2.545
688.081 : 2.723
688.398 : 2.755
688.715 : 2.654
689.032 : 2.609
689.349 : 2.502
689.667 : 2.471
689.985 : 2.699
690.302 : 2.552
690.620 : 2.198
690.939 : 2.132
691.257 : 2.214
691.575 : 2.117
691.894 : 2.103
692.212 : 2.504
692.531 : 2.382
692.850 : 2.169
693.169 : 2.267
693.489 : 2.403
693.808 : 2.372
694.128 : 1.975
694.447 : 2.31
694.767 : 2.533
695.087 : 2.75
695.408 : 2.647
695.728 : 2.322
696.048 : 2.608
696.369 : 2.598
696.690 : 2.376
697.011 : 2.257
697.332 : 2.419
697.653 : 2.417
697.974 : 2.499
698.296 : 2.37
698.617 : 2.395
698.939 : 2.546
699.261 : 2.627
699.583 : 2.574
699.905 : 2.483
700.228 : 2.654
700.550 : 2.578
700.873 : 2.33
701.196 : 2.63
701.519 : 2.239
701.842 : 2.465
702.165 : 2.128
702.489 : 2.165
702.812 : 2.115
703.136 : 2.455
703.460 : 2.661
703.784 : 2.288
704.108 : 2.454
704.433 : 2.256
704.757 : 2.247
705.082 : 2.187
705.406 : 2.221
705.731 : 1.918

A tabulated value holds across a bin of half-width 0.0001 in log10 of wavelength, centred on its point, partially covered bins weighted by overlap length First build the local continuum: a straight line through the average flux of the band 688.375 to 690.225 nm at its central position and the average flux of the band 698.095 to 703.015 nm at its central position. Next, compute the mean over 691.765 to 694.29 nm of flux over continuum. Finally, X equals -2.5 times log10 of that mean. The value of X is 0.12 mag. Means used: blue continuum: 2.6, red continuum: 2.42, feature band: 2.27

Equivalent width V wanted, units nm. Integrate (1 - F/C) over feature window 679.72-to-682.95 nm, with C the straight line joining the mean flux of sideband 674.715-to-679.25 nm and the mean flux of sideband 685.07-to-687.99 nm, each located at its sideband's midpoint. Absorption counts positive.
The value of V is 0.05 nm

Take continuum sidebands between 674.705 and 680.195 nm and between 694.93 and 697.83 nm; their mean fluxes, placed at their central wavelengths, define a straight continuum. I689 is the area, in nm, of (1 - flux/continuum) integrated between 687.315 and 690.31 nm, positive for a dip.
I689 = -0.24 nm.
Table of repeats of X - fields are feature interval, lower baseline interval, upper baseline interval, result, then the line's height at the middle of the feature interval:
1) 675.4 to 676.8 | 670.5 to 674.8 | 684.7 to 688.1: 0.029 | 2.33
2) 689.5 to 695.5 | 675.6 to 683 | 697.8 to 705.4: 0.014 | 2.39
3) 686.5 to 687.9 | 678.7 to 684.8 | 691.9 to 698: -0.049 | 2.33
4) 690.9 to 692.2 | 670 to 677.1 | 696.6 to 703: 0.090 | 2.37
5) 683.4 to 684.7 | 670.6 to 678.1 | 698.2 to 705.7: 0.100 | 2.35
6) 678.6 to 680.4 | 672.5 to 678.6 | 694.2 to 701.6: 0.099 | 2.37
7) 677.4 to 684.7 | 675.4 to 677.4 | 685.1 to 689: 0.034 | 2.41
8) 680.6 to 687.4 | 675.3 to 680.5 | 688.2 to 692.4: 0.005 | 2.37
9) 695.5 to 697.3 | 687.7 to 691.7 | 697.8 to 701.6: 0.023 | 2.49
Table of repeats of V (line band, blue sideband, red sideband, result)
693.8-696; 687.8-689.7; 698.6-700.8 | 0.13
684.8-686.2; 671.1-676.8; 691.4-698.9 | -0.07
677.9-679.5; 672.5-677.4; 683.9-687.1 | -0.01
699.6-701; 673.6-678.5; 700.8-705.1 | -0.11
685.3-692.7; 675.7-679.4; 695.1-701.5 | -0.04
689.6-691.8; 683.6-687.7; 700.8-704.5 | 0.02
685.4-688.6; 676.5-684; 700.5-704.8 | -0.24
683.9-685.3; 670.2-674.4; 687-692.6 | 0.13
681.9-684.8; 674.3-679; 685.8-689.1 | 0.25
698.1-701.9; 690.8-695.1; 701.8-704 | -0.30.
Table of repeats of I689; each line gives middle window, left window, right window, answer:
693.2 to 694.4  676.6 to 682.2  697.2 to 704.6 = 0.073 nm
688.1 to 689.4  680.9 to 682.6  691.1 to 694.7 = -0.183 nm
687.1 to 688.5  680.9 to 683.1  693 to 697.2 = -0.126 nm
